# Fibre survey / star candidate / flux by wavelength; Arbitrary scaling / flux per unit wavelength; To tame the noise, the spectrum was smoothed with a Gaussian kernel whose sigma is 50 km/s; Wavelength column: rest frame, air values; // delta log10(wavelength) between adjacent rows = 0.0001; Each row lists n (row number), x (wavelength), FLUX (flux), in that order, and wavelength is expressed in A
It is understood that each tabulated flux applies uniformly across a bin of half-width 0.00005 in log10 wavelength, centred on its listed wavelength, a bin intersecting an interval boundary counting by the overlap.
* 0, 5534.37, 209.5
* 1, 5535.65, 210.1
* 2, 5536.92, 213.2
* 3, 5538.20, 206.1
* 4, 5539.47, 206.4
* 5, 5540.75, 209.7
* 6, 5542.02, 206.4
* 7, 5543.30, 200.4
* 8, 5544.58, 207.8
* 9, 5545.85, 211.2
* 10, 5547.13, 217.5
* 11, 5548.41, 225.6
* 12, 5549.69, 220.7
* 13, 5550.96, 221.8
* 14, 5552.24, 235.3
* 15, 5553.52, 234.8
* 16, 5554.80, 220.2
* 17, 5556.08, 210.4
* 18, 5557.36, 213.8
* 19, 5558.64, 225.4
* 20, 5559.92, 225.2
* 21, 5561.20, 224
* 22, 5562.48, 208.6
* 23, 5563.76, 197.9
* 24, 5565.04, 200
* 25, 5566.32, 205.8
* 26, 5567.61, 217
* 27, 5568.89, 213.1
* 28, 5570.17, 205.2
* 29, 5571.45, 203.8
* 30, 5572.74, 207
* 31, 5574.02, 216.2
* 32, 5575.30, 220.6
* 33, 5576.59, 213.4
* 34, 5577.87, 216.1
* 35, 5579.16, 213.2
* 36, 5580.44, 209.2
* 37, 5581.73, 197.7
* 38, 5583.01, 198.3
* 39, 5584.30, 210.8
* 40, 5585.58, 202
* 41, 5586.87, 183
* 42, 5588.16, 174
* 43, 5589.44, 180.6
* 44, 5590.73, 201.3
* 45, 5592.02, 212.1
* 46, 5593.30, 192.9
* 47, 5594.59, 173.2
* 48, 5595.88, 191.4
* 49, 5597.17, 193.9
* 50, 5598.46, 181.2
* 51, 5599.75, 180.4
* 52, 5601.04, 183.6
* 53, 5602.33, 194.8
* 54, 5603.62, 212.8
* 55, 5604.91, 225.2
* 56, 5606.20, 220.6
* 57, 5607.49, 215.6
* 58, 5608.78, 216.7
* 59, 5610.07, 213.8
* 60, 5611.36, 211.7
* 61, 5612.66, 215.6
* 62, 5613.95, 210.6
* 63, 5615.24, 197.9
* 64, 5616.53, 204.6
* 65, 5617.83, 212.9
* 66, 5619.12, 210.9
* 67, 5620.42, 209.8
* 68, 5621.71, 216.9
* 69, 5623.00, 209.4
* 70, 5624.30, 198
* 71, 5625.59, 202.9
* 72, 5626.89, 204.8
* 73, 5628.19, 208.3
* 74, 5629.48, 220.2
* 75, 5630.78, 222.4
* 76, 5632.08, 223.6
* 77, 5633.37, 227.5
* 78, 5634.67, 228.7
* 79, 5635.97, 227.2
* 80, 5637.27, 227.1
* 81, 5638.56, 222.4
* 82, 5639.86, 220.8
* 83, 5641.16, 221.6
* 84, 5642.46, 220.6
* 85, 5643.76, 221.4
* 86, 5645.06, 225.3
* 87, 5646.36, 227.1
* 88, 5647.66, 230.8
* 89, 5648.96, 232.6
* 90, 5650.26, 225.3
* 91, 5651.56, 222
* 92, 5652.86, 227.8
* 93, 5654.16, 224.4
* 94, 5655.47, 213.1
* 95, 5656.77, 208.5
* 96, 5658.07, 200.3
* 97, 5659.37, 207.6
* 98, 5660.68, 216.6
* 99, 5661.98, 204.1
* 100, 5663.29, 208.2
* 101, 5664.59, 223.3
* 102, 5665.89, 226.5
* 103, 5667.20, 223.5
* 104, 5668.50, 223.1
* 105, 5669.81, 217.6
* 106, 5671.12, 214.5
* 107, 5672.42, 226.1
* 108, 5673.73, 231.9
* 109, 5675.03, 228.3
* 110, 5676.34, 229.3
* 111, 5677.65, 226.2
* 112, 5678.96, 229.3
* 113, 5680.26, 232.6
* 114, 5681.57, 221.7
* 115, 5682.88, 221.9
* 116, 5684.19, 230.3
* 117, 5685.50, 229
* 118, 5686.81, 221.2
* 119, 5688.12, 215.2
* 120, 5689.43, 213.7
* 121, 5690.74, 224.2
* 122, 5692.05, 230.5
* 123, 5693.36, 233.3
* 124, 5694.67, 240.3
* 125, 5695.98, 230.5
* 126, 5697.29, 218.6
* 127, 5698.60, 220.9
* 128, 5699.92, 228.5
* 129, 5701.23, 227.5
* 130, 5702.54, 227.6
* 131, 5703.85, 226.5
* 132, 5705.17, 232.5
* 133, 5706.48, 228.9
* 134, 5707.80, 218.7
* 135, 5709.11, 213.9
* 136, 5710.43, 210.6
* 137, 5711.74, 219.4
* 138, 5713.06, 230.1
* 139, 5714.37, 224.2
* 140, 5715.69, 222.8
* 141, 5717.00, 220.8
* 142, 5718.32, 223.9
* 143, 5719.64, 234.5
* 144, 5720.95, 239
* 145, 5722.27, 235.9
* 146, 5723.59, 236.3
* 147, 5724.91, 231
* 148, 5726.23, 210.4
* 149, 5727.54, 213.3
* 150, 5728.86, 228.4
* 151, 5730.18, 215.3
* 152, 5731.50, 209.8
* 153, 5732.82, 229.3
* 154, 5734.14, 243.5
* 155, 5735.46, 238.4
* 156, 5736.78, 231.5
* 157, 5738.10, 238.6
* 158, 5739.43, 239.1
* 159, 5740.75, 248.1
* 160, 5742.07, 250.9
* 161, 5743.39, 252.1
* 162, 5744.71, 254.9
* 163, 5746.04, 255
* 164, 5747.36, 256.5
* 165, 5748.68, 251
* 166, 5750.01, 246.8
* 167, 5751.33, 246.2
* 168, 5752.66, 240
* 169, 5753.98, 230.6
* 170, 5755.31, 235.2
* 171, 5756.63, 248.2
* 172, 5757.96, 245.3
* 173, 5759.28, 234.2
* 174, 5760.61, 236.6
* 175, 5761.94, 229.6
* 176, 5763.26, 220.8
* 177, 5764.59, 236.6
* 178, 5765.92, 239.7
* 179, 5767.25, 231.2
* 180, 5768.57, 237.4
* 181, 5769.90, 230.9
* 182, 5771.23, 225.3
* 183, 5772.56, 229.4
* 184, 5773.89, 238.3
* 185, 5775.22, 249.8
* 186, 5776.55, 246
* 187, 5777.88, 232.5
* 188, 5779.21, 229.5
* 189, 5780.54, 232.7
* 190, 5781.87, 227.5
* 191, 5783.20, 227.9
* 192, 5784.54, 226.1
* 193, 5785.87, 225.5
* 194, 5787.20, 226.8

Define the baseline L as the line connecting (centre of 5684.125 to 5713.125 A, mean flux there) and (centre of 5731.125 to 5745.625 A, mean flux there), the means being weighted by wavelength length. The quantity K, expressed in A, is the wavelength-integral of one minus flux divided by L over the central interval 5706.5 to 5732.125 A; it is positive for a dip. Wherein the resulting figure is 1.1 A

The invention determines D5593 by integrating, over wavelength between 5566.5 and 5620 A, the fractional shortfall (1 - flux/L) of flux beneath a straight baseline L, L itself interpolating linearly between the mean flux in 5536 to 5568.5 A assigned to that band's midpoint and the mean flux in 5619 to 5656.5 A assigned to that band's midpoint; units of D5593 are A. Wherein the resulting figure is 3.3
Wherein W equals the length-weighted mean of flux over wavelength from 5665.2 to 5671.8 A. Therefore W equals 221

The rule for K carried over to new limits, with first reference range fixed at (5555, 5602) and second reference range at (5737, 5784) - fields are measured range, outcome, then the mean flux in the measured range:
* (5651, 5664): 0.3 A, 213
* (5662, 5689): -0.1 A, 223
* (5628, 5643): -0.6 A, 223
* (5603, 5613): -0.4 A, 217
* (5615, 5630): 0.2 A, 208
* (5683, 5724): 0.3 A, 226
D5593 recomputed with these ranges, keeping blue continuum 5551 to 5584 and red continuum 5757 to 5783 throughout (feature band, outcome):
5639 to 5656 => -0.2 A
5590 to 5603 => 1.6 A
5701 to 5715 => 0.3 A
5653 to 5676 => 0.6 A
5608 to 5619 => 0.4 A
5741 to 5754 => -1.0 A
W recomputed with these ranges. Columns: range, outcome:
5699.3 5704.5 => 228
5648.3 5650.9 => 229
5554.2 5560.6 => 219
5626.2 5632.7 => 215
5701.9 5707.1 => 229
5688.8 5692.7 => 223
